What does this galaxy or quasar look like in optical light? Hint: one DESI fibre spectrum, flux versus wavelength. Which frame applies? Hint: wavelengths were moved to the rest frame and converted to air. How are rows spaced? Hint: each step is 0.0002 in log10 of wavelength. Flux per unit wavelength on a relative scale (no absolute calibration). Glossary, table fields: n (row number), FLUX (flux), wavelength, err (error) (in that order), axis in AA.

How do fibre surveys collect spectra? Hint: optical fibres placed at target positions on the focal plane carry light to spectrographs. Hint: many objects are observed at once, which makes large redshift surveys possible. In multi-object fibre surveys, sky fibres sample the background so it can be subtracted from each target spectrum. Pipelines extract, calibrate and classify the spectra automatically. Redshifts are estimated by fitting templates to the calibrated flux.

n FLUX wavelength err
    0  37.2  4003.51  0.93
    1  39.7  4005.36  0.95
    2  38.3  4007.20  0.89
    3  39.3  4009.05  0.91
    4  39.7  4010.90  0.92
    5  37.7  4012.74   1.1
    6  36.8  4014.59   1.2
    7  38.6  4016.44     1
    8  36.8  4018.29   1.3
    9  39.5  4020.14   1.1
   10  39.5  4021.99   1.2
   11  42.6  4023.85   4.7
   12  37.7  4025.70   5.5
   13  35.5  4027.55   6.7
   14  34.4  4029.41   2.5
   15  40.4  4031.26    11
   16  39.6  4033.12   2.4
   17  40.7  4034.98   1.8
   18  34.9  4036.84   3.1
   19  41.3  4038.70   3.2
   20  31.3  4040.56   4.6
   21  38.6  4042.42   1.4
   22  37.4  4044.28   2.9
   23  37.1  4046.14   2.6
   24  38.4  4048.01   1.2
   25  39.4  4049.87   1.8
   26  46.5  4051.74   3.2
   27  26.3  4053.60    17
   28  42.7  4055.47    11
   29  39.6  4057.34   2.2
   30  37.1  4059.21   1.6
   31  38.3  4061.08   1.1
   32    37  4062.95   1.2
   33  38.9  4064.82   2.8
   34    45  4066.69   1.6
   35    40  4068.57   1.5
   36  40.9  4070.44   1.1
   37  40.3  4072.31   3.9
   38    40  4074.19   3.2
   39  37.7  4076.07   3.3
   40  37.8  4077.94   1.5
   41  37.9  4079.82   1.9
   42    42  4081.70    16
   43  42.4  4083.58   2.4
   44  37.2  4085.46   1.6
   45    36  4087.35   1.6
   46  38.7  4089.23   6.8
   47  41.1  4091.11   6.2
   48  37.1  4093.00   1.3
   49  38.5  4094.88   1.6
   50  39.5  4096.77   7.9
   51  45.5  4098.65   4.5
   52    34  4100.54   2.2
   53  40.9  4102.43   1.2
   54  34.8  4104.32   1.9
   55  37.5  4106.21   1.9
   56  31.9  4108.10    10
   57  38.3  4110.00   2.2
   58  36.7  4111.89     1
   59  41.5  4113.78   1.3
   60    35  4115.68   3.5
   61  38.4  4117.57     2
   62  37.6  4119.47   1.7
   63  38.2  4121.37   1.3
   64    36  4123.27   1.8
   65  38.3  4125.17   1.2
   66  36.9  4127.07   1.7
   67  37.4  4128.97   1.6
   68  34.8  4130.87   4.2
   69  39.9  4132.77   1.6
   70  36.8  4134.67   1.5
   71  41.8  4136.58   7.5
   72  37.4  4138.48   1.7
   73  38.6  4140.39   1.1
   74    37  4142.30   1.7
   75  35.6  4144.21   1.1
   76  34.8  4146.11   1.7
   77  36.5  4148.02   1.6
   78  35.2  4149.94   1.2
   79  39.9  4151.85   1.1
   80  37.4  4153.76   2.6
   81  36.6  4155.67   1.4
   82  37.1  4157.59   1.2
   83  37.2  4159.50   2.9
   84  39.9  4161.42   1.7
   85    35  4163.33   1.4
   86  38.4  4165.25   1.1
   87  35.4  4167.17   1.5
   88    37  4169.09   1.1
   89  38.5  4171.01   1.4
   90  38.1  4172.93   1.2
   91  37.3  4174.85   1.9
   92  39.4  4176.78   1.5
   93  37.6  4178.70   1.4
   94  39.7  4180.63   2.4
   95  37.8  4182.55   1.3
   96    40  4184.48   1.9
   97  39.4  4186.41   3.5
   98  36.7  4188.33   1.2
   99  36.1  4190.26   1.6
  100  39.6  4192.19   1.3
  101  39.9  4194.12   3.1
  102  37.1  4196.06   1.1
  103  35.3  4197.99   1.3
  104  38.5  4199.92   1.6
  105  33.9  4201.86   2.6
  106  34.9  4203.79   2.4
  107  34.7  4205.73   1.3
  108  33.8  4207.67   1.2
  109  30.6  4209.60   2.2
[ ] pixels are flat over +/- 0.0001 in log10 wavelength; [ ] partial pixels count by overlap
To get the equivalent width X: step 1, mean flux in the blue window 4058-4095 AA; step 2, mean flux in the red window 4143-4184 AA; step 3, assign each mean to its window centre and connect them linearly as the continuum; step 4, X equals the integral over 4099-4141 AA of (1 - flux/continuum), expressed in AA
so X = 0.9 AA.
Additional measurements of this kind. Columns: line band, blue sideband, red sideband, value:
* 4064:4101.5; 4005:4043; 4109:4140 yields -1.5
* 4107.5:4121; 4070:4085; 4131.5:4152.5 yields 0.4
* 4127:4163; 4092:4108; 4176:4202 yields 0.7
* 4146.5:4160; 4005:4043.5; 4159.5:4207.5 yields 0.2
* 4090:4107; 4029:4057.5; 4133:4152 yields -0.5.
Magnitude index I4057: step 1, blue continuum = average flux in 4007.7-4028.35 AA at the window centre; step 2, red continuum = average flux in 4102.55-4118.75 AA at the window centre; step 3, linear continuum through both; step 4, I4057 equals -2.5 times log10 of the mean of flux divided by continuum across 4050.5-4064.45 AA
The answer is -0.01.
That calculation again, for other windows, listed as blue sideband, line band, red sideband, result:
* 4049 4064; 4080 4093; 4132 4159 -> -0.03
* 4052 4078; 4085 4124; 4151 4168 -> 0.01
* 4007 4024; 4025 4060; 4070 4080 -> 0.03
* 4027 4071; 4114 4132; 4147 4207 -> 0.02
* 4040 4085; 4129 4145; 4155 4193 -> 0.01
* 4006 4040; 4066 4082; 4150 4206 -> -0.05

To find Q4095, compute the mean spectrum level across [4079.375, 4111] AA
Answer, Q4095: 38.4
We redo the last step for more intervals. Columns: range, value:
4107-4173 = 37.3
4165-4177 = 37.6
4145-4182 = 37.4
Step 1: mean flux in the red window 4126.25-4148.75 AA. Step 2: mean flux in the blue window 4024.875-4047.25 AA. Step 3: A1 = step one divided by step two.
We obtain 1.0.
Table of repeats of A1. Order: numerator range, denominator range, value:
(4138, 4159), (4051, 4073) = 0.94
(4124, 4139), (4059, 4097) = 0.97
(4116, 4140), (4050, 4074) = 0.96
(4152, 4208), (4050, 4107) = 0.96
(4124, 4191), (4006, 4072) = 0.98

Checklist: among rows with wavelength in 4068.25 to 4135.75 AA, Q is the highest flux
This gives 45.5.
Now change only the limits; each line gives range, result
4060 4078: 45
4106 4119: 41.5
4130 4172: 41.8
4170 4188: 40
